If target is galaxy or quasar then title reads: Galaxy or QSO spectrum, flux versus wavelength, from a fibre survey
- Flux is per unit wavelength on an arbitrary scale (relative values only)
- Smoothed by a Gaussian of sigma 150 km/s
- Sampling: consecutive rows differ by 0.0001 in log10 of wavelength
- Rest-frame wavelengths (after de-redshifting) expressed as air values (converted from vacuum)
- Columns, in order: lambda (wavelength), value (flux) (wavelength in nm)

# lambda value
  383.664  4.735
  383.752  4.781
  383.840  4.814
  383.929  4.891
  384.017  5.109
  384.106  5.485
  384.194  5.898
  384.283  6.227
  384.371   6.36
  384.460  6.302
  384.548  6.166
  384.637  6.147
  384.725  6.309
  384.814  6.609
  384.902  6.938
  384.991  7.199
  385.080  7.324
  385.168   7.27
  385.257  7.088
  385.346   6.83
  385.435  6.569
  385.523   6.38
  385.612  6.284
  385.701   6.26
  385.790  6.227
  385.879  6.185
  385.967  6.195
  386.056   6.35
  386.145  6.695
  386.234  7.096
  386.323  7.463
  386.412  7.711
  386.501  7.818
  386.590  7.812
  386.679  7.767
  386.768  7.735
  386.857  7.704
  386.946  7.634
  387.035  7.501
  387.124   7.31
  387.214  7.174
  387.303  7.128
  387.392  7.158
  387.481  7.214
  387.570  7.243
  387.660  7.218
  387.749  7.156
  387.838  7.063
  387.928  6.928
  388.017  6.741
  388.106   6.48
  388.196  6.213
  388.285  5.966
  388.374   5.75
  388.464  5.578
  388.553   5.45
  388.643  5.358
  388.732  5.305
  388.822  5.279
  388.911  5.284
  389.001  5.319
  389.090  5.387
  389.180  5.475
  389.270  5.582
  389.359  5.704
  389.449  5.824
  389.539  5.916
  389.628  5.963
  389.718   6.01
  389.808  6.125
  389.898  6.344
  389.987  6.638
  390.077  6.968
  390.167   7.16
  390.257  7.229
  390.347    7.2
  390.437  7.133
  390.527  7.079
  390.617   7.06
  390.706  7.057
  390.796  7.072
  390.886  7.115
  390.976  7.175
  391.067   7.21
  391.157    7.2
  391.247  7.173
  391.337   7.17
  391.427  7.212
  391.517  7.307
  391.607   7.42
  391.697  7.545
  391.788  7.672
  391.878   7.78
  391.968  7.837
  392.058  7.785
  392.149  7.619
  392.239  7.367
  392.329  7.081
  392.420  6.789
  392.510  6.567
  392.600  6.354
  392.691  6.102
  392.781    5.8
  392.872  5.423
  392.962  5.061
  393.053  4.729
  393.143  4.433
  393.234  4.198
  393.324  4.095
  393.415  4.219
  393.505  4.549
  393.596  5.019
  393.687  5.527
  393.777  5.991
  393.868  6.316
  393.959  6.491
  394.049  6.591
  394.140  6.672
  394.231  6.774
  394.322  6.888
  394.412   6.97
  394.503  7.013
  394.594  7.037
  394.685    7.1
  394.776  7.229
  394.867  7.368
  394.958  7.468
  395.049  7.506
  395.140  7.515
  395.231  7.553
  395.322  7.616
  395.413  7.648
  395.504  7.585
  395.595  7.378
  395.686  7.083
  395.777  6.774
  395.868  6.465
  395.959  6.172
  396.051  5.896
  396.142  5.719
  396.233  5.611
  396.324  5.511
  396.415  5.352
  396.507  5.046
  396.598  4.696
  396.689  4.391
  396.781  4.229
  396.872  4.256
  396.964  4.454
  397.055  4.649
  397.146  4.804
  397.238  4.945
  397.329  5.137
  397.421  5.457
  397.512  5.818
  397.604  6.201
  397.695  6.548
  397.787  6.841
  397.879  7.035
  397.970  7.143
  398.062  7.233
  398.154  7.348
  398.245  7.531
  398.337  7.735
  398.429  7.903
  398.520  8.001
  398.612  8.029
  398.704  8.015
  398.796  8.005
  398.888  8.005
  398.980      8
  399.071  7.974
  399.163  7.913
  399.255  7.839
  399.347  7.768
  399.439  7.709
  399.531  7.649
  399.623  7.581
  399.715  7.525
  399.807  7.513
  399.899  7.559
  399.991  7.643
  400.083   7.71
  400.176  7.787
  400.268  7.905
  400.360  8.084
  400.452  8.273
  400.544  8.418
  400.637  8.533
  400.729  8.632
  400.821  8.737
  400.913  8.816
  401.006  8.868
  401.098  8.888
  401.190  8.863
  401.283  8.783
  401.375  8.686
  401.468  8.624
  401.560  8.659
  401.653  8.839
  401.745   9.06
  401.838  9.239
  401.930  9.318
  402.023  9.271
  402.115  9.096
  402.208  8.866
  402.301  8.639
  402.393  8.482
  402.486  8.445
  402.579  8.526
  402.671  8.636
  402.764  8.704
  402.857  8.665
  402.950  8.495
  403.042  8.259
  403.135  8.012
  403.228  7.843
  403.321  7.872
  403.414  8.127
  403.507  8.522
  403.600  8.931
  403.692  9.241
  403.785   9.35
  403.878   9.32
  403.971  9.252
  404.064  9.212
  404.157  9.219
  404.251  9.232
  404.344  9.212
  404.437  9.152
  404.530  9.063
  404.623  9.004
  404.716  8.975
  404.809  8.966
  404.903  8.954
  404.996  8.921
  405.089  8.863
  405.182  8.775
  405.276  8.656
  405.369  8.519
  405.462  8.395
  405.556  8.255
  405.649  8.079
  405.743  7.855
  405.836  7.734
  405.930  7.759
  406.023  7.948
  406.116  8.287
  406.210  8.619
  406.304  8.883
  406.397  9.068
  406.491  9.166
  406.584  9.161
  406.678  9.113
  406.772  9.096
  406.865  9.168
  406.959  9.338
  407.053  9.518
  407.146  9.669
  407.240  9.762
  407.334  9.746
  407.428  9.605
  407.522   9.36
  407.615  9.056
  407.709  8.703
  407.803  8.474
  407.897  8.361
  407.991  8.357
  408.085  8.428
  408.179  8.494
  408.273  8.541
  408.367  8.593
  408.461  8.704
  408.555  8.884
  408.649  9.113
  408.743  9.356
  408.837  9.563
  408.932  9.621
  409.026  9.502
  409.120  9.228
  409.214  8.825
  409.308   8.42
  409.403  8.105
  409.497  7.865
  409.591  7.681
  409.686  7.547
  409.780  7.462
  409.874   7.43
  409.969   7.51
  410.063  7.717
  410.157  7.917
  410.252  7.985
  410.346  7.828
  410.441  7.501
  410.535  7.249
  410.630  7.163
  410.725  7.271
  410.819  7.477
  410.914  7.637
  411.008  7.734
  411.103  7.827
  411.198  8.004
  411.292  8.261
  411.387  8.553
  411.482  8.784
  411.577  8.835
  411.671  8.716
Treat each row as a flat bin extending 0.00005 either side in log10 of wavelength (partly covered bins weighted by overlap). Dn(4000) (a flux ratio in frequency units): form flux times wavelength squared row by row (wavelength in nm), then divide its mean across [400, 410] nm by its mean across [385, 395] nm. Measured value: 1.42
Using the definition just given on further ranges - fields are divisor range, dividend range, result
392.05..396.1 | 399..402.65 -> 1.35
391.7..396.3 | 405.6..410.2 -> 1.43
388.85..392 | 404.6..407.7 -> 1.43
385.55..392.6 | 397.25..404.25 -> 1.27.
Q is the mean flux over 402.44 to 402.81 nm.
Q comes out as 8.58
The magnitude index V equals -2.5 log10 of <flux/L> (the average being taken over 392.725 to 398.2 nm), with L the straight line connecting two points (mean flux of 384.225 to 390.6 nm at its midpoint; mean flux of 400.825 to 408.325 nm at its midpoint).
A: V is 0.25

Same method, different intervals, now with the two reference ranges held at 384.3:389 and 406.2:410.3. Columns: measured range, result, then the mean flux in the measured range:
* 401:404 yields -0.07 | 8.74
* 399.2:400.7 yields 0.01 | 7.85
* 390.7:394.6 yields 0.12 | 6.47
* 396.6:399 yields 0.21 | 6.4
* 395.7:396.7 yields 0.31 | 5.69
